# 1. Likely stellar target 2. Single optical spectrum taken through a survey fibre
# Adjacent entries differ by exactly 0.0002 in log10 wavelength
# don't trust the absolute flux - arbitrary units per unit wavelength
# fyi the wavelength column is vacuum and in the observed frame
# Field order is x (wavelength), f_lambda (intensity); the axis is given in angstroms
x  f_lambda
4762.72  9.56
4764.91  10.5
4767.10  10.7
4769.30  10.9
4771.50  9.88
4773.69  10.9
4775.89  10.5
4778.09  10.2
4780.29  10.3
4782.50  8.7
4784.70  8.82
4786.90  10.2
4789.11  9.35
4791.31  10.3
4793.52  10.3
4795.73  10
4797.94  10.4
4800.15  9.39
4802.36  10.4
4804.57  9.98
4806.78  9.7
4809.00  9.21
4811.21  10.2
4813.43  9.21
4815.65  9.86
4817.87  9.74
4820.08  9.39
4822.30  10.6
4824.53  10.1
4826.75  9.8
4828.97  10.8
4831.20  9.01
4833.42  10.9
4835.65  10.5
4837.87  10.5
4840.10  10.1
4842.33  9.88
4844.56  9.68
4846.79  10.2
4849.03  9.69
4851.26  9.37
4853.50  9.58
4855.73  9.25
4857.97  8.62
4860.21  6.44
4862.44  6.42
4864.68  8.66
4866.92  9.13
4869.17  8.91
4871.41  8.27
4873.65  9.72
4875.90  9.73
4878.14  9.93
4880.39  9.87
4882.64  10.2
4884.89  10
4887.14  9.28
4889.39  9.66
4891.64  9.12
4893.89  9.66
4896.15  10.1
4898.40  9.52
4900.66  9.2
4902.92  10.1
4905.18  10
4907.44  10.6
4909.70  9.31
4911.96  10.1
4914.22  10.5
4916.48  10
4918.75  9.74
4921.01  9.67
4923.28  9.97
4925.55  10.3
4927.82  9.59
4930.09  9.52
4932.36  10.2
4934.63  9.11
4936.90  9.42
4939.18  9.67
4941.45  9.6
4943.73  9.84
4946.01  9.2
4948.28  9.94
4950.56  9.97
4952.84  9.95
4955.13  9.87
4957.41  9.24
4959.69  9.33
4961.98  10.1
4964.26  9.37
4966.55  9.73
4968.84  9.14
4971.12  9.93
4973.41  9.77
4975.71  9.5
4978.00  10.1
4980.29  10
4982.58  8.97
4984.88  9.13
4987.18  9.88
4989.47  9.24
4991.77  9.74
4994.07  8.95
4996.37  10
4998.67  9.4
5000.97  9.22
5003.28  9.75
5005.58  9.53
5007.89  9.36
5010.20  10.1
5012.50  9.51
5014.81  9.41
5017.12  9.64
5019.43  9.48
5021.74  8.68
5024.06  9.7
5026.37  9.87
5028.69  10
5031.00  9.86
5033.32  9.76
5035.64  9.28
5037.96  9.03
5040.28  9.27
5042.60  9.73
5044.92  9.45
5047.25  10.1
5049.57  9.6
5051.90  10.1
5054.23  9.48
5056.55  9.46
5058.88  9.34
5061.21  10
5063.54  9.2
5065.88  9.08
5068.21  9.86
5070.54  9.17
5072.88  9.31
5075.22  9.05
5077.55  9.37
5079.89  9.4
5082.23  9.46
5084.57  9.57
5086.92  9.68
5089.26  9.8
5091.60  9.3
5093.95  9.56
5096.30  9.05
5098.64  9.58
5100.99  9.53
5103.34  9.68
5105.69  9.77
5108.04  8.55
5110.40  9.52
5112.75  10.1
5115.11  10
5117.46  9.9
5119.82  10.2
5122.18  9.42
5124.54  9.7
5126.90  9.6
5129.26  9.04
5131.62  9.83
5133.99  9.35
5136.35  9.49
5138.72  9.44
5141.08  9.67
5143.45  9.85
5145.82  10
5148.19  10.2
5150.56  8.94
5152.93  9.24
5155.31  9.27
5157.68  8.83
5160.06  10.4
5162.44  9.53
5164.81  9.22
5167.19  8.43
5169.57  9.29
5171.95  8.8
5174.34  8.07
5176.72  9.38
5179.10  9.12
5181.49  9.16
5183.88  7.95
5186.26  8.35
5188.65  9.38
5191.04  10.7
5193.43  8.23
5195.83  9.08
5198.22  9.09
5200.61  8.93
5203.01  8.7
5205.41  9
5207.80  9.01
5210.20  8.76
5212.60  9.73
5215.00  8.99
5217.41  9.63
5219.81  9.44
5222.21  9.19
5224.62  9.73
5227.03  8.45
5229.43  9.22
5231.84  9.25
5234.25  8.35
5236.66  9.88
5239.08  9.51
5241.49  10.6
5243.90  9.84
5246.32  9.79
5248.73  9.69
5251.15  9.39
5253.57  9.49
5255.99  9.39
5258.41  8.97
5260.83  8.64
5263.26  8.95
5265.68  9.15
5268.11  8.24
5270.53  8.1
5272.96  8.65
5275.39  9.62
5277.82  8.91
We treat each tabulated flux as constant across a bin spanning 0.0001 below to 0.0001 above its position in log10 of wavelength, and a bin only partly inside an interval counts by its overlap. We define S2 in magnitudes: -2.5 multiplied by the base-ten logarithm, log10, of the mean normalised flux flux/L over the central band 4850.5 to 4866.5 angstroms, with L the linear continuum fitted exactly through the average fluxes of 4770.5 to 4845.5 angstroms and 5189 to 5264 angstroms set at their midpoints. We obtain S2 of 0.18 mag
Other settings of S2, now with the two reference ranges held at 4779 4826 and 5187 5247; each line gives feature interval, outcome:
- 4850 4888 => 0.08 mag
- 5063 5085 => 0.01 mag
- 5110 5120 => -0.06 mag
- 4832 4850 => -0.04 mag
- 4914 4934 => -0.03 mag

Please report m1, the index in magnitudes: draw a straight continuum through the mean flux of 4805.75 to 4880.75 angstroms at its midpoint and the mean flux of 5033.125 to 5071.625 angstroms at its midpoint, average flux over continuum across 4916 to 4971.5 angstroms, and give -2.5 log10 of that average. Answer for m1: -0.02 mag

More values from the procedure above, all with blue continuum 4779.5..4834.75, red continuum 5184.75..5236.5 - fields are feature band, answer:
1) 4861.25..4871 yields 0.18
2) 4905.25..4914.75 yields -0.05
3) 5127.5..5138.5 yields -0.02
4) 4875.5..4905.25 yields 0.00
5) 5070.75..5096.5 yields -0.01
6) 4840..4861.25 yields 0.06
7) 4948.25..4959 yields -0.02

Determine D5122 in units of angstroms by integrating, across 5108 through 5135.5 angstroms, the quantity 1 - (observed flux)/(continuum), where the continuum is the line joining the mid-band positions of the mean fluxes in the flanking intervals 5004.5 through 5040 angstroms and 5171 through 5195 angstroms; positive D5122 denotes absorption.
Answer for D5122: -1.5 angstroms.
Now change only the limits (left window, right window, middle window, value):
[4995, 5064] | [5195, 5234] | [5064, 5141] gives -0.9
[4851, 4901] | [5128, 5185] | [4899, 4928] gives -2.4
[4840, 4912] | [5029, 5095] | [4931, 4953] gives -0.6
